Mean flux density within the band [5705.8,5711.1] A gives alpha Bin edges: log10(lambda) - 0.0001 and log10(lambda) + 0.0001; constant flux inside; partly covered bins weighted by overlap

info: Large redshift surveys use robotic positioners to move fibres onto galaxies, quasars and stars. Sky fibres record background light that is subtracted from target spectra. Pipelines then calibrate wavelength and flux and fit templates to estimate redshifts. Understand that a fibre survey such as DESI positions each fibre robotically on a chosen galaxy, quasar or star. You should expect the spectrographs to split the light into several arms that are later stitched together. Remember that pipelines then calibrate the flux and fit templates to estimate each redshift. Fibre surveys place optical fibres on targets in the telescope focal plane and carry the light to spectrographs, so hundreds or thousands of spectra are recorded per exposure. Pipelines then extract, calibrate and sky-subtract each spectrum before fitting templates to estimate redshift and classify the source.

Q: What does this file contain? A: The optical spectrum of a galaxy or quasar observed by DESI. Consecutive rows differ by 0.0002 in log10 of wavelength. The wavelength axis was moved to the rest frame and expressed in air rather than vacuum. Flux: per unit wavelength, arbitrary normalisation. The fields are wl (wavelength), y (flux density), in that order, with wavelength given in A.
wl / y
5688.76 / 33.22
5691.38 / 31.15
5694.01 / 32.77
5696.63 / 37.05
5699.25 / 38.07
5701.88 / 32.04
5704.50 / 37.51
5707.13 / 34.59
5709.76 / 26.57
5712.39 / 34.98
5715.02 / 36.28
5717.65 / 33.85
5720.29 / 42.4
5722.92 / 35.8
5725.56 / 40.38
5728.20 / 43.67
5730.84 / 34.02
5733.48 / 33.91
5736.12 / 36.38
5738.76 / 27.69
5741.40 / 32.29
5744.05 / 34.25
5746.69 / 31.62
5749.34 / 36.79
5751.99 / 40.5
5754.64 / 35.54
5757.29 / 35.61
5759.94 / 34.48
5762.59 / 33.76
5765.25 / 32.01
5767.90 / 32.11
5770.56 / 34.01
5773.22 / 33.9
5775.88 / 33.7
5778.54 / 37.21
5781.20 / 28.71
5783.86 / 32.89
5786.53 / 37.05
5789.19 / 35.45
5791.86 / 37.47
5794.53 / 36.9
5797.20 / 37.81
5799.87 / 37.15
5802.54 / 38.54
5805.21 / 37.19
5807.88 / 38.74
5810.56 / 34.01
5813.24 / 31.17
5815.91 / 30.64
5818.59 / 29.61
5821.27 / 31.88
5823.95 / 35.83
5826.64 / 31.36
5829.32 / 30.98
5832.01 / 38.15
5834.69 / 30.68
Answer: 30.6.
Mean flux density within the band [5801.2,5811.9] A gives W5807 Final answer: 37.1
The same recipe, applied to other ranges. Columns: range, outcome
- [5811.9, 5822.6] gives 30.8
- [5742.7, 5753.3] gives 35.8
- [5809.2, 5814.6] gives 32.6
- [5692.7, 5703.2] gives 35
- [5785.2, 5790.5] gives 36.3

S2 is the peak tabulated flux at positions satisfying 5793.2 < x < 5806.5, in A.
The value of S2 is 38.54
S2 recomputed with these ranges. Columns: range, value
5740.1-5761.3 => 40.5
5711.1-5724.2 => 42.4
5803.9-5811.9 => 38.74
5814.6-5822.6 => 31.88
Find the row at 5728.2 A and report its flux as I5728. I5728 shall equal 43.67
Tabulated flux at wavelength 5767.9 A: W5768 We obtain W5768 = 32.11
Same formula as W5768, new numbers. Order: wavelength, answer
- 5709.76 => 26.57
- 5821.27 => 31.88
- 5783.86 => 32.89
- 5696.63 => 37.05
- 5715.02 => 36.28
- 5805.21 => 37.19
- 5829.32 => 30.98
